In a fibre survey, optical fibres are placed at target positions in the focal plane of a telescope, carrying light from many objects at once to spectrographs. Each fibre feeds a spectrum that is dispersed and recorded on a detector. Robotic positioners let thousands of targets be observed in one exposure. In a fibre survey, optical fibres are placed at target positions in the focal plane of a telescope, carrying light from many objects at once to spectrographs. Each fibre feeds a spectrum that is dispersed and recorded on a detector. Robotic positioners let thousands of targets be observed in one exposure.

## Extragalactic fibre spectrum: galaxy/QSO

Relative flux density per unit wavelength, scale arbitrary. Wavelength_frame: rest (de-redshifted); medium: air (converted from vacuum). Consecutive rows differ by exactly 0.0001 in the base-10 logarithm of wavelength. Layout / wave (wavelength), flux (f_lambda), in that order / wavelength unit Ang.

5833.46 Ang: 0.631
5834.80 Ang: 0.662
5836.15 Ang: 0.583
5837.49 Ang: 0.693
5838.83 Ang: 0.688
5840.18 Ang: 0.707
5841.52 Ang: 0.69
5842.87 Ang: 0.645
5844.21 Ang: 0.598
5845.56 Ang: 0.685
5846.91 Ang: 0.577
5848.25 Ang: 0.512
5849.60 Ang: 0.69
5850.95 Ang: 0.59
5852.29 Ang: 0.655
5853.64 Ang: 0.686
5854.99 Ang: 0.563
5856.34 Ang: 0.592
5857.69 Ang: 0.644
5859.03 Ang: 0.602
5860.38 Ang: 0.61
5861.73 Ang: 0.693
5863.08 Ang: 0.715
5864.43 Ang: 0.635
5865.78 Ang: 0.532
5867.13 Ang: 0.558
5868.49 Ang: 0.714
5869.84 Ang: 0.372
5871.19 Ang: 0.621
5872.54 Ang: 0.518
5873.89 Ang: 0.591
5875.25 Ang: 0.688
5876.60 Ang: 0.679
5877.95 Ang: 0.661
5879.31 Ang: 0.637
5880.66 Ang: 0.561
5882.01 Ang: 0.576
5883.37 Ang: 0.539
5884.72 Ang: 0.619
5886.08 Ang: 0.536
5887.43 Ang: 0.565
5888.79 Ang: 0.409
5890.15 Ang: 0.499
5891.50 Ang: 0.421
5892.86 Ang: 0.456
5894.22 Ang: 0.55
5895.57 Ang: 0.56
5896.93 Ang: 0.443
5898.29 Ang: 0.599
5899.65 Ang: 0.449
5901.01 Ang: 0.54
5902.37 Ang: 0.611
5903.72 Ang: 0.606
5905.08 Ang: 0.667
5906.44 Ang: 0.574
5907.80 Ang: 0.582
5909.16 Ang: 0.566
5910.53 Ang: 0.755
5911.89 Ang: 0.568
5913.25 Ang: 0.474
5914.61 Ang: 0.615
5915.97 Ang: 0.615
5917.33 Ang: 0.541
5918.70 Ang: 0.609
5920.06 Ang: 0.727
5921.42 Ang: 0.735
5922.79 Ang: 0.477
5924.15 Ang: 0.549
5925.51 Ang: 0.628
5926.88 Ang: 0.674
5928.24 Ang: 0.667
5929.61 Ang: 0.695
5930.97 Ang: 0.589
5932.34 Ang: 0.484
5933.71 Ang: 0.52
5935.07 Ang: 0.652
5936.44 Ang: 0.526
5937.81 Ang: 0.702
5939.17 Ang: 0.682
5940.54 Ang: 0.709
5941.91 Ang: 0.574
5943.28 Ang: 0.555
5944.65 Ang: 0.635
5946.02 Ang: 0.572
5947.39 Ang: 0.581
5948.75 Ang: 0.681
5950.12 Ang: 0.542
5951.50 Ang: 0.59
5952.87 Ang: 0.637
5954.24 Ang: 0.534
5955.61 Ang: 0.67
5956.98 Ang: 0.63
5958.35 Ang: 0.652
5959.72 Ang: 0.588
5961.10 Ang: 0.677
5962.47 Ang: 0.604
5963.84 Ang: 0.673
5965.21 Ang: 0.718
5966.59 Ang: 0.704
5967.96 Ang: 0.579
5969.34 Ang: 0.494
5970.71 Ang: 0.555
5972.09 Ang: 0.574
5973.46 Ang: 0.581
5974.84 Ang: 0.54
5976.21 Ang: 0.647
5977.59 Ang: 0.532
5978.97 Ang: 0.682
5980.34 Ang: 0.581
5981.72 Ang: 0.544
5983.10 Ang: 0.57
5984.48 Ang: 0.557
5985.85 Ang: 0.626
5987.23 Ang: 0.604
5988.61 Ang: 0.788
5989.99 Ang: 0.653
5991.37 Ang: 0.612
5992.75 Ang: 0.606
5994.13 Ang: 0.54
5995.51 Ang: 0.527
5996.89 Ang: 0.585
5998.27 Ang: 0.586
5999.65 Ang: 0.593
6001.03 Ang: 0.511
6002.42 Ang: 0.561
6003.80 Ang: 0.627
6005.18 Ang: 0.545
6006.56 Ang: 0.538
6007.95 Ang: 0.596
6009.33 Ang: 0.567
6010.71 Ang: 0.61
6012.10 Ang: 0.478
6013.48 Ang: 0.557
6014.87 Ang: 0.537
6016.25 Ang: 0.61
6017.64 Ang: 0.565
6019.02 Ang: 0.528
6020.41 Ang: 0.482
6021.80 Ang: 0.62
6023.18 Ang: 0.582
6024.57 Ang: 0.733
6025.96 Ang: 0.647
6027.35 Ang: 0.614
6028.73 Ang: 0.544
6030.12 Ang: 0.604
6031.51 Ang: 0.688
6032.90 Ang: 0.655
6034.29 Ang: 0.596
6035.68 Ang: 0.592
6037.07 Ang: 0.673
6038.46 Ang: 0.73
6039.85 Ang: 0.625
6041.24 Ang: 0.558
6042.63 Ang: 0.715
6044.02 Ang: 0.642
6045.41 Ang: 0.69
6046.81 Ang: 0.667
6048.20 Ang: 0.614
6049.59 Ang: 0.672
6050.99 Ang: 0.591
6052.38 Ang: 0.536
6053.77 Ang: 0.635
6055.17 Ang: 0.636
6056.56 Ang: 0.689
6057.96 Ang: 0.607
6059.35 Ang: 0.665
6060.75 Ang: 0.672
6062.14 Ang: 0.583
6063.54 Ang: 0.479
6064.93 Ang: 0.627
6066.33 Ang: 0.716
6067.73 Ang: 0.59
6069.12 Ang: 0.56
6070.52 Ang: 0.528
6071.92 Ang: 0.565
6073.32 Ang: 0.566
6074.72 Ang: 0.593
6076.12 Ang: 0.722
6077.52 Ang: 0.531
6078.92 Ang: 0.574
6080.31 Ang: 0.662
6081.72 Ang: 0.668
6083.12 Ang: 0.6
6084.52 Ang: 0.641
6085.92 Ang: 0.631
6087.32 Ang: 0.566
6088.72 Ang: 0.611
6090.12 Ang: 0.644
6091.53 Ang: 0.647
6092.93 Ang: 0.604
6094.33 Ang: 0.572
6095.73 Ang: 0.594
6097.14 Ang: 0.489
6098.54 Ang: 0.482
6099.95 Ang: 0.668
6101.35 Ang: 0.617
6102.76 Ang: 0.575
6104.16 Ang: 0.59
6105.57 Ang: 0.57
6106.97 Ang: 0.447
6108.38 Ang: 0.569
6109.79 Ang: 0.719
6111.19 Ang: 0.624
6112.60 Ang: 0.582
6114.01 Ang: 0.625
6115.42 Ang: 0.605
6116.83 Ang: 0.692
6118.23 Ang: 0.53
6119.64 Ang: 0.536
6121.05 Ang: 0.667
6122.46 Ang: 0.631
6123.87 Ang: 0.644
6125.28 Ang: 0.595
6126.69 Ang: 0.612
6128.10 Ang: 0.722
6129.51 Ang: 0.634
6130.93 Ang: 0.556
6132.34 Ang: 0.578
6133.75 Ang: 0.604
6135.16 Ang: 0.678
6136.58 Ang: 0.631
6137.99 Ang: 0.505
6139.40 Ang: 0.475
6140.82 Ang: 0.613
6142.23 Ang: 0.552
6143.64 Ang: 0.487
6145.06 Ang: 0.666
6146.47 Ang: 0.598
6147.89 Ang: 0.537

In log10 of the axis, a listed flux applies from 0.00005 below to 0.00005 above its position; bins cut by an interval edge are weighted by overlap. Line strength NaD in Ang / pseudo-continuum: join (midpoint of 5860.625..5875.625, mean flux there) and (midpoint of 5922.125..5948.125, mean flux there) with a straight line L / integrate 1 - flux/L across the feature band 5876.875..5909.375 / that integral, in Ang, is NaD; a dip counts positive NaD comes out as 2.7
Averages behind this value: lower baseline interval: 0.602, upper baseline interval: 0.604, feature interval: 0.553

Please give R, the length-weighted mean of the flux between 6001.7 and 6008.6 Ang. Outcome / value 0.572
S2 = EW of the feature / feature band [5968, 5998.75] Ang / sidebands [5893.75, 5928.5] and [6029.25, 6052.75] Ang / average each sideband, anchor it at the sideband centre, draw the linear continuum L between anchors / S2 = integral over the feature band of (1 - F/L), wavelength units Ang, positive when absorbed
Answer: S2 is 1.38 Ang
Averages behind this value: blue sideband 0.591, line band 0.59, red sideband 0.639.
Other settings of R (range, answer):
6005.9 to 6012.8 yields 0.558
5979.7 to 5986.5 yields 0.575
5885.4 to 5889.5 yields 0.503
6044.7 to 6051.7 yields 0.646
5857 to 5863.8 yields 0.653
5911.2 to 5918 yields 0.564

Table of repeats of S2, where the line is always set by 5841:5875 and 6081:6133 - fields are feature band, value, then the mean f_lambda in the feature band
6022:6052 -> -1.6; 0.638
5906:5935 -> 0.3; 0.603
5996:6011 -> 0.8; 0.573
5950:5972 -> -0.3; 0.616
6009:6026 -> 0.9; 0.576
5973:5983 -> 0.4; 0.586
